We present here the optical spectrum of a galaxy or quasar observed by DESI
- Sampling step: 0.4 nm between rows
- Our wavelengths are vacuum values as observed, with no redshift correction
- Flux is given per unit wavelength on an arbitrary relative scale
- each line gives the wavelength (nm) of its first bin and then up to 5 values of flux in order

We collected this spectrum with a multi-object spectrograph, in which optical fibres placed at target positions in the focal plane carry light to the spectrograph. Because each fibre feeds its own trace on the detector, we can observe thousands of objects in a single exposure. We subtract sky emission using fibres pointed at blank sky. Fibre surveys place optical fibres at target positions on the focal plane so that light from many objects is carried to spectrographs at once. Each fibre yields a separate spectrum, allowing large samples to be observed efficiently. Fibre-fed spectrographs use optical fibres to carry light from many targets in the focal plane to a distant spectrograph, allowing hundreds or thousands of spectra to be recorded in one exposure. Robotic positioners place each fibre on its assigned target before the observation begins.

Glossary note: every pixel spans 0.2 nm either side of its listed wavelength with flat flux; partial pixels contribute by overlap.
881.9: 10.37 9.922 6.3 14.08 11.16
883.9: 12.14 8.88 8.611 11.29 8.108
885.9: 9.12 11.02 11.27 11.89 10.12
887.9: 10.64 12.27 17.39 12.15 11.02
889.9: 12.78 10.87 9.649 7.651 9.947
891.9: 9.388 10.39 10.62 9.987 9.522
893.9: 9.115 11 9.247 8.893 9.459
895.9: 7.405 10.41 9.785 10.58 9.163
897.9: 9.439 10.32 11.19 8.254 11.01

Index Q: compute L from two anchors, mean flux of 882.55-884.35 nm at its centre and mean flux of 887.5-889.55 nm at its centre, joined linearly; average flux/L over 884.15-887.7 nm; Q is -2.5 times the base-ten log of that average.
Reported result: 0.16 mag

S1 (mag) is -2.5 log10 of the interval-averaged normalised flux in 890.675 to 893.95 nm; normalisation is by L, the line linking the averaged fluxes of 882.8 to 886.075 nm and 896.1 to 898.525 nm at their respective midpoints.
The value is 0.05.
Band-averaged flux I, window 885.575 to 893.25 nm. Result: 10.9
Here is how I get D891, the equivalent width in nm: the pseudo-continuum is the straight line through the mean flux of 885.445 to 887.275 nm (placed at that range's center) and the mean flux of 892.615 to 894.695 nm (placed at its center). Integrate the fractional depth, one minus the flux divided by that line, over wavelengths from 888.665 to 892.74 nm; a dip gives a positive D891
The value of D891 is -0.28 nm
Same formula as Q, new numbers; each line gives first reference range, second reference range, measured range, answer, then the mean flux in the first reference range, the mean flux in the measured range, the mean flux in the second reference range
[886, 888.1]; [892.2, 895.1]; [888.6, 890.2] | -0.22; 10.9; 12.9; 9.89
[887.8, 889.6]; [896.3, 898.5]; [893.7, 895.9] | 0.16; 12.9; 9.35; 9.91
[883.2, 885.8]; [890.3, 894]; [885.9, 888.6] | -0.13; 10.2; 11.3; 9.67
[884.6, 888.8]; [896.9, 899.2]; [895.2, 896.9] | 0.09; 11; 9.24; 9.89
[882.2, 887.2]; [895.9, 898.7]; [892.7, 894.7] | 0.01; 10.3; 9.91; 9.86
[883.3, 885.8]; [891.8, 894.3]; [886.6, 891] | -0.18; 10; 11.7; 9.95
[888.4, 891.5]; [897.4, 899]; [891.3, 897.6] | 0.11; 11.6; 9.69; 9.97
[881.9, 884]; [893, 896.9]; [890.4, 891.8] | 0.07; 10.6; 9.23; 9.47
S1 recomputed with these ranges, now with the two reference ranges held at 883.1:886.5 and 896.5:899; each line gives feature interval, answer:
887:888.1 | -0.06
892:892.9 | -0.03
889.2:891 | -0.08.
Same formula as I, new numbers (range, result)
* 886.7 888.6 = 11.6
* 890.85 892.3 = 9.21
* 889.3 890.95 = 11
